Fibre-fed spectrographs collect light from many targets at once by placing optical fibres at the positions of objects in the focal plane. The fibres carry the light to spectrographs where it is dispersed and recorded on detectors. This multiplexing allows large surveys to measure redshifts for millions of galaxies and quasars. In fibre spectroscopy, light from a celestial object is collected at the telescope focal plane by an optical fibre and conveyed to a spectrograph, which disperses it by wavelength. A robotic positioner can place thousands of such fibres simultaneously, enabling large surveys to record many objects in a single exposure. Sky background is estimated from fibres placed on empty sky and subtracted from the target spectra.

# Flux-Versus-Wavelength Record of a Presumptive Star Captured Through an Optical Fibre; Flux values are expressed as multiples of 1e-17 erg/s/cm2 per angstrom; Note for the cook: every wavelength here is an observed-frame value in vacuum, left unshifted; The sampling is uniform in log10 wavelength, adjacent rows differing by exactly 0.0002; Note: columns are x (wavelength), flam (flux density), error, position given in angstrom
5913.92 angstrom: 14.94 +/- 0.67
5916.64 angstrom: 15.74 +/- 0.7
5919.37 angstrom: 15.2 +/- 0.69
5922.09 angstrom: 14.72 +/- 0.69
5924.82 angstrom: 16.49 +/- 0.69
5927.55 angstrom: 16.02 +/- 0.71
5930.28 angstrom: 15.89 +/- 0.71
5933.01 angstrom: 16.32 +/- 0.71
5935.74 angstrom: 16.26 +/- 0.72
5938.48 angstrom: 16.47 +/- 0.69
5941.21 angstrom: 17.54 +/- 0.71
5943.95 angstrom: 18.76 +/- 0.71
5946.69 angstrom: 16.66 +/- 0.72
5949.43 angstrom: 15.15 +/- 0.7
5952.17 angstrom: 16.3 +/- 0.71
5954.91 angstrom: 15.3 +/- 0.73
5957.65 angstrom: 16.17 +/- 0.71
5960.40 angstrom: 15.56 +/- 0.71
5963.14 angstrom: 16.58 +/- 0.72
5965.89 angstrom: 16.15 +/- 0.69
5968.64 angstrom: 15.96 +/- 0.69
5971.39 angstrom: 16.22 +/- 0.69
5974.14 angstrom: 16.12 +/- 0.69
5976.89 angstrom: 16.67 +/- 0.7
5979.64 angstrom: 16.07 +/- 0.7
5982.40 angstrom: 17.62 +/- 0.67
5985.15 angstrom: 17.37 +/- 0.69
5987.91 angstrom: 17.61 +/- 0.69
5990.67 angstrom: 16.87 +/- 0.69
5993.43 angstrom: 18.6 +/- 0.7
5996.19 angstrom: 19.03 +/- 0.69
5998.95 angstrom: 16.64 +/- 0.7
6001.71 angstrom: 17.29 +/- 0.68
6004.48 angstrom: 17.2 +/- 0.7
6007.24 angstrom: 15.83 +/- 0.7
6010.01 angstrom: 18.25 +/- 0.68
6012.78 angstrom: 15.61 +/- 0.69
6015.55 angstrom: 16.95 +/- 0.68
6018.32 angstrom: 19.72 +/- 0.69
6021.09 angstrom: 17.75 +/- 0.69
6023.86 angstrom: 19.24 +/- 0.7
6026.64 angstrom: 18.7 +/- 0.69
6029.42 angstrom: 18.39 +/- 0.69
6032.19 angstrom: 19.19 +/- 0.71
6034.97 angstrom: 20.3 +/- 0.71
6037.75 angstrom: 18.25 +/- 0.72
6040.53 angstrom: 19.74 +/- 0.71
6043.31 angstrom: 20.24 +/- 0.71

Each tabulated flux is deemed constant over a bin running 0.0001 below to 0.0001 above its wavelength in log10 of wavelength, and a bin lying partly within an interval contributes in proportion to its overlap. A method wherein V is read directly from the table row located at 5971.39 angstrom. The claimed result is 16.22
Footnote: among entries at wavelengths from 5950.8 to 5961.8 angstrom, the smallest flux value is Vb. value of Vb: 15.3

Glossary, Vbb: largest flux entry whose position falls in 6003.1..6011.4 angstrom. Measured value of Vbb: 18.25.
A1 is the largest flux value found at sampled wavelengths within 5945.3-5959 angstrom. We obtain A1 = 16.66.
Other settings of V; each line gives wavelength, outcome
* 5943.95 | 18.76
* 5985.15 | 17.37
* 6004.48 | 17.2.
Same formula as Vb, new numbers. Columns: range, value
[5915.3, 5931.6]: 14.72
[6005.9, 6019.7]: 15.61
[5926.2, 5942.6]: 15.89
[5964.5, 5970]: 15.96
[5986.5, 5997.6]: 16.87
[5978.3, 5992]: 16.07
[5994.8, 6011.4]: 15.83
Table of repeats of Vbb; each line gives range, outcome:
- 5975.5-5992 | 17.62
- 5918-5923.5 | 15.2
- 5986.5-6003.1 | 19.03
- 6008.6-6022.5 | 19.72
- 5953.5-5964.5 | 16.58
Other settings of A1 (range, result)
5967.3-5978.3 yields 16.67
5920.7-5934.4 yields 16.49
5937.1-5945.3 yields 18.76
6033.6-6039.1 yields 20.3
